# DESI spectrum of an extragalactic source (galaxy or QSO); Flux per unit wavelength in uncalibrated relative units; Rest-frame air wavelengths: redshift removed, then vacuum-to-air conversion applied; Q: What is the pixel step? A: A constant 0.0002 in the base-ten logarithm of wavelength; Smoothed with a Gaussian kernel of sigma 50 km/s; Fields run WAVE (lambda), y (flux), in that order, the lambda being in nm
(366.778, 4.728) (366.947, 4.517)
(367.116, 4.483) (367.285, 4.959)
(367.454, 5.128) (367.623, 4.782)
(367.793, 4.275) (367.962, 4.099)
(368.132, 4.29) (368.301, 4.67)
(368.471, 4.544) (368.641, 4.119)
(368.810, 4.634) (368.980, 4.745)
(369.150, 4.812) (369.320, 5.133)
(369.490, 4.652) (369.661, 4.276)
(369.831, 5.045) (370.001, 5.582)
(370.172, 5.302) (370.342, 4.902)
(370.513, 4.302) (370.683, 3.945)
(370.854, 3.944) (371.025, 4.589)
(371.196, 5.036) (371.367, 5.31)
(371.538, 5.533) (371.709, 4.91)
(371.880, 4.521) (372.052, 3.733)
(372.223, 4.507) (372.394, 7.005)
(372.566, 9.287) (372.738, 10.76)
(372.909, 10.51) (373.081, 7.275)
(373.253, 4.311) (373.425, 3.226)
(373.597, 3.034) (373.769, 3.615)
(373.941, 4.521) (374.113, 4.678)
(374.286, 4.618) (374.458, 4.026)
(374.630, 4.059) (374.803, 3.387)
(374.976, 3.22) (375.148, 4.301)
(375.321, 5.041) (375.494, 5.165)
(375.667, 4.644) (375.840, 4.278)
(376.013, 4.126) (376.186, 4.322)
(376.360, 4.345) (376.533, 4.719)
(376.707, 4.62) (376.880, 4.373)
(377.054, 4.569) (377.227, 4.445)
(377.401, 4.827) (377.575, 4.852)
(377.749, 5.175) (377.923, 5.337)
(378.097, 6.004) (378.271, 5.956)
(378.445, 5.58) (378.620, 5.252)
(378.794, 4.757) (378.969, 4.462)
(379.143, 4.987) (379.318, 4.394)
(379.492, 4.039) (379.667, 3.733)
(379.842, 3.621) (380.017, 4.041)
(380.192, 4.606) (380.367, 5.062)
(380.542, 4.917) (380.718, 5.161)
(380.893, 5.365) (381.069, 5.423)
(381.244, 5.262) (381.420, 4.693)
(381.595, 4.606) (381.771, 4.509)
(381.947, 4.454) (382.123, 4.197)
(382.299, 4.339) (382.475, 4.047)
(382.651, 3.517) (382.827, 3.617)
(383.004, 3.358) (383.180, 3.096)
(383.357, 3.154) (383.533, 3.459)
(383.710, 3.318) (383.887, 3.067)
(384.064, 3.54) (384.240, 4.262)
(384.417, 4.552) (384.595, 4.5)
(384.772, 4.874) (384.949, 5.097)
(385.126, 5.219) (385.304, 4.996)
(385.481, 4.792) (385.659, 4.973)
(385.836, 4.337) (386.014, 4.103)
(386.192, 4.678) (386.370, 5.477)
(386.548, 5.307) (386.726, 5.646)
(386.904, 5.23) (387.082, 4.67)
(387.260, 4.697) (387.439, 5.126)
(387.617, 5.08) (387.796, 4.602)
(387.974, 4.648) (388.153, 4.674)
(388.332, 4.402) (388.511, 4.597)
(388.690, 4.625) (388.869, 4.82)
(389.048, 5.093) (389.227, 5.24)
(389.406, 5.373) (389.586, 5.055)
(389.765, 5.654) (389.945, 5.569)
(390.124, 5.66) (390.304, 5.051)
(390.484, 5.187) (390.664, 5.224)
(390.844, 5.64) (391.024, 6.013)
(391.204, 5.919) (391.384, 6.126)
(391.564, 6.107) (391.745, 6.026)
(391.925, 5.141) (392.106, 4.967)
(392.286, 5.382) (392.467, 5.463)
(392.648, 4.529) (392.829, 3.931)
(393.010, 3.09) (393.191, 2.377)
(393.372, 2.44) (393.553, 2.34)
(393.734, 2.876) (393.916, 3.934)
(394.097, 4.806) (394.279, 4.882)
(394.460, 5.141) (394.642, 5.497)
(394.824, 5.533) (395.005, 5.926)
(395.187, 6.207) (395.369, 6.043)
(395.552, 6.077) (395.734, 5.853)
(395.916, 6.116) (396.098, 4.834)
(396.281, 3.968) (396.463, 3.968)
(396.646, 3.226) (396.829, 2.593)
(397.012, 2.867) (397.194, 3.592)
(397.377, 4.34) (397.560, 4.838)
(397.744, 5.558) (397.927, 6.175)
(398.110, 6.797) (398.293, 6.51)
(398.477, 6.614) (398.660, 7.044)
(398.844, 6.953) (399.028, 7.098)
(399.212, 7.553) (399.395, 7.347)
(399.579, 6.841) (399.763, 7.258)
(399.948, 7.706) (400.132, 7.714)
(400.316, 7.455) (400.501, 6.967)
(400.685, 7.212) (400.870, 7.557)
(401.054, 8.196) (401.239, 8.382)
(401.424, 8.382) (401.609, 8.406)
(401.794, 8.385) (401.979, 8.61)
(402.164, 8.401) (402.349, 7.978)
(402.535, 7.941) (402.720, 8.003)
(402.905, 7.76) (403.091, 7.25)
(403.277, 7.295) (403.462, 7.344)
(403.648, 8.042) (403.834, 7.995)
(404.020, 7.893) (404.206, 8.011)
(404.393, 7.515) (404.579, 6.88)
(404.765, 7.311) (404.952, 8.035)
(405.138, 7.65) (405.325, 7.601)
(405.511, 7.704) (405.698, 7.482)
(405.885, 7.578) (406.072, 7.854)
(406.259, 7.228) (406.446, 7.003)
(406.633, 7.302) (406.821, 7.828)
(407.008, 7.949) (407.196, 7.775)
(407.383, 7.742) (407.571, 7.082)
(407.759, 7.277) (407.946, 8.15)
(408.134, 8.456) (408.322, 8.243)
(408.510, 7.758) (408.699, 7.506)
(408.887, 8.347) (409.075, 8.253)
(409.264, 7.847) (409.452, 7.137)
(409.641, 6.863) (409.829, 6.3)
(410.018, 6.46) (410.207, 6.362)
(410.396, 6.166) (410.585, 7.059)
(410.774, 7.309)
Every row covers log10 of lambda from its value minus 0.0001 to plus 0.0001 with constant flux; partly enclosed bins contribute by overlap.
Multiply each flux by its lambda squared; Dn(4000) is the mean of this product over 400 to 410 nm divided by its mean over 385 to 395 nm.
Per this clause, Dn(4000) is 1.70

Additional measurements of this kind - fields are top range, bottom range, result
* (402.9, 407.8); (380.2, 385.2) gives 1.97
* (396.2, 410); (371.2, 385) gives 1.73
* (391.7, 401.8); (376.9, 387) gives 1.34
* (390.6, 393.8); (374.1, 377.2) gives 1.16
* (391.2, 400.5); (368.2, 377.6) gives 1.23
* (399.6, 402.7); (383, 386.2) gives 2.05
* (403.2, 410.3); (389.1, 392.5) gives 1.48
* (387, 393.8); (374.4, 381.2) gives 1.11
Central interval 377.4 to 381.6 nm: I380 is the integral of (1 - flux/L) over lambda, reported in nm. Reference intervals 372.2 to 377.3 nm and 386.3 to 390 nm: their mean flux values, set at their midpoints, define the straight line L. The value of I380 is 0.12 nm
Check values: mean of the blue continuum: 5.04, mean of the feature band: 4.89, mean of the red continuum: 5.02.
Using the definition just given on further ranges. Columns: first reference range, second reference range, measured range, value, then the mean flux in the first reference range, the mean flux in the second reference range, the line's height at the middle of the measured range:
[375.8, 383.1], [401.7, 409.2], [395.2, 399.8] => 0.83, 4.62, 7.76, 6.8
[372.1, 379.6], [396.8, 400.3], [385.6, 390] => 0.54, 5.03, 6.17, 5.63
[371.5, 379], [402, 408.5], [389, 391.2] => 0.32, 5.04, 7.7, 6.36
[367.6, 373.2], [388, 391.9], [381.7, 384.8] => 0.85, 5.31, 5.32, 5.32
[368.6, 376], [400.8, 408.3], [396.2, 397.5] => 0.65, 4.98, 7.79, 7.12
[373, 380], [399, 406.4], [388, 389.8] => 0.33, 4.54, 7.7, 6.03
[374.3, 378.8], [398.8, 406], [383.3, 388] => 0.95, 4.67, 7.69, 5.73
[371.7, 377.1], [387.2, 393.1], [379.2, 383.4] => 0.61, 4.99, 5.11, 5.05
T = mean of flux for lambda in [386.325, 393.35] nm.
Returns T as 5.03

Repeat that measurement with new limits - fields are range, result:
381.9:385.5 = 4.05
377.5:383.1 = 4.66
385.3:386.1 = 4.61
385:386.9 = 4.97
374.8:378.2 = 4.62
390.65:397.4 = 4.71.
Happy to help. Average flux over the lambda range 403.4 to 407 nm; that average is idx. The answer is 7.6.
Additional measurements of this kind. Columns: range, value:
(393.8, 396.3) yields 5.36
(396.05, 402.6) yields 6.55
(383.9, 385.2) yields 4.49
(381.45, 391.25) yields 4.67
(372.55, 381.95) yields 4.89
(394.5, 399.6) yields 5.55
